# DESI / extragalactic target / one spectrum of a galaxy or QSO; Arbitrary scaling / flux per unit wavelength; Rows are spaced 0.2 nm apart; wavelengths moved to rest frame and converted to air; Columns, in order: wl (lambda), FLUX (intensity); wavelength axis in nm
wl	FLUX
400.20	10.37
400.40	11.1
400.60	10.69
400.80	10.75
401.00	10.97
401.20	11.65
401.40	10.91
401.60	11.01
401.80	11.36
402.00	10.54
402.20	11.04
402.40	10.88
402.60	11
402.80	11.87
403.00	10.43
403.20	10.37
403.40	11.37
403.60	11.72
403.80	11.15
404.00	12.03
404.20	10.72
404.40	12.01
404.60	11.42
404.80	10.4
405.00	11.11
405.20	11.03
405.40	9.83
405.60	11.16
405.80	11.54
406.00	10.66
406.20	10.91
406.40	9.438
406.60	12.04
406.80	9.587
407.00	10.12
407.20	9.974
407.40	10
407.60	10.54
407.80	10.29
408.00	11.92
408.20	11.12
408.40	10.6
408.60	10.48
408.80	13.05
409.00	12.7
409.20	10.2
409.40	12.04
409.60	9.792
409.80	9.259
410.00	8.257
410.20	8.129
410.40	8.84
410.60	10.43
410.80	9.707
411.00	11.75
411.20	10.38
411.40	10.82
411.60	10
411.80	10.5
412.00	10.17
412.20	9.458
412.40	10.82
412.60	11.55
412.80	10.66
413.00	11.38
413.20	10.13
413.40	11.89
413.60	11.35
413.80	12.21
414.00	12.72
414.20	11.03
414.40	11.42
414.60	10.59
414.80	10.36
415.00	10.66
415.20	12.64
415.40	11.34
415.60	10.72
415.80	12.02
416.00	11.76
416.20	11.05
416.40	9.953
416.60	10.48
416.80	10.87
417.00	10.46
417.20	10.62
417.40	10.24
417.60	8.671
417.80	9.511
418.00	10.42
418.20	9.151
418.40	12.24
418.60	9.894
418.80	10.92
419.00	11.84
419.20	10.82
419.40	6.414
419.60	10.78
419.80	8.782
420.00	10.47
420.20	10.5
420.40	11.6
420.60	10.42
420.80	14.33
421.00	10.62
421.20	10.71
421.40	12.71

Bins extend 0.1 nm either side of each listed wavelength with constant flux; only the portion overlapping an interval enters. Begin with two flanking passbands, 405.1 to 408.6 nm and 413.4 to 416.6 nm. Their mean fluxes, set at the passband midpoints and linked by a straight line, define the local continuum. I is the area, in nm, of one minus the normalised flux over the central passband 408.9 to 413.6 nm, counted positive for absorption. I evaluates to 0.25 nm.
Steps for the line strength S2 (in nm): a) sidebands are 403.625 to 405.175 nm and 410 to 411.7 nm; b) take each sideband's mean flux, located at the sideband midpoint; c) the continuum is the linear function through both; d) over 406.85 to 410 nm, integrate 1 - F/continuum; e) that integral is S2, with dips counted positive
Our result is -0.09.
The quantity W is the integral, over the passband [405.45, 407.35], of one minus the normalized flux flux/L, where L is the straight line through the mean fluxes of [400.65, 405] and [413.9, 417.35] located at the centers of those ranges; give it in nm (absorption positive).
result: 0.09 nm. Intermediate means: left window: 11.1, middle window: 10.6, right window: 11.1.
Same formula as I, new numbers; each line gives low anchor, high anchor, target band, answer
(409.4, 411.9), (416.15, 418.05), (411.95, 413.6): -0.13 nm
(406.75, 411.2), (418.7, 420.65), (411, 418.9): -0.37 nm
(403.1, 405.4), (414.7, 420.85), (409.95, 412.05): 0.18 nm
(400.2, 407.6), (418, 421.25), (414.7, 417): -0.08 nm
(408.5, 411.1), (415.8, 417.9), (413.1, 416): -0.27 nm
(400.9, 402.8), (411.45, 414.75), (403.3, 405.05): -0.04 nm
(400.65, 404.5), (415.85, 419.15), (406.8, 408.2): 0.06 nm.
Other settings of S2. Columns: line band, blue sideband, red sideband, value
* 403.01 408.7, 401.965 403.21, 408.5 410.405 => -0.097 nm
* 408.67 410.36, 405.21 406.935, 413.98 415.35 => 0.081 nm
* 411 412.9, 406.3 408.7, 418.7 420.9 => 0.000 nm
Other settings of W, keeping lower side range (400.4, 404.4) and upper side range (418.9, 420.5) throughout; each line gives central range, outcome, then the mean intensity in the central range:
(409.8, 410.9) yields 0.16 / 9.09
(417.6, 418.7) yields 0.01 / 10.1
